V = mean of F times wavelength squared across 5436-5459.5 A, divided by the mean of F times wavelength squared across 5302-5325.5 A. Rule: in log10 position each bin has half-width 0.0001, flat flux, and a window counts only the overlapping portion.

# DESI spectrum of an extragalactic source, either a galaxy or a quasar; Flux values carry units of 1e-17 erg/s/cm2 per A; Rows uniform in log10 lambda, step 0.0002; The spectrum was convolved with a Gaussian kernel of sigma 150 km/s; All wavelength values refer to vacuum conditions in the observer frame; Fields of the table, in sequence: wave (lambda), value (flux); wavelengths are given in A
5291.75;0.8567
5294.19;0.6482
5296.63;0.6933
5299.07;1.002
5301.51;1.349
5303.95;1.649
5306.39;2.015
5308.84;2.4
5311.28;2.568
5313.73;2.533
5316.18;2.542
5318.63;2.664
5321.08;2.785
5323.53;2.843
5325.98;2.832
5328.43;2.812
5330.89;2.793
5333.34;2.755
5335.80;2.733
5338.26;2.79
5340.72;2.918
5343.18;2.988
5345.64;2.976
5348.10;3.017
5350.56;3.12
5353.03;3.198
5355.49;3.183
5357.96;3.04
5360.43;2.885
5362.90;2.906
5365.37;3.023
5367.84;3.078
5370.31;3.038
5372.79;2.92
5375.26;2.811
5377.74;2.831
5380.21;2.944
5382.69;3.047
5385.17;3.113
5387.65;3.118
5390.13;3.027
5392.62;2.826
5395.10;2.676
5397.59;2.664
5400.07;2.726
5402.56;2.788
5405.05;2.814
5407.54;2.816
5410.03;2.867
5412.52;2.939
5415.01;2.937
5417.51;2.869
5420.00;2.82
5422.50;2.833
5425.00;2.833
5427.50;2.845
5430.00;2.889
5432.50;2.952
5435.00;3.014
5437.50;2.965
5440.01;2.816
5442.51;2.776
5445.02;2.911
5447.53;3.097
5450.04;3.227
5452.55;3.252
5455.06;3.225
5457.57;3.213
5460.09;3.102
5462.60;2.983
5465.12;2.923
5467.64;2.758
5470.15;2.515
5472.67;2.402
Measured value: 1.32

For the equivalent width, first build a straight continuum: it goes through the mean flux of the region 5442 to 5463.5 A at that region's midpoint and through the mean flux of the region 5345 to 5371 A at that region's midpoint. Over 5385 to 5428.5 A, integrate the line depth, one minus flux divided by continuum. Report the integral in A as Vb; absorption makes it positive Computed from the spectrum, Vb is 3.1 A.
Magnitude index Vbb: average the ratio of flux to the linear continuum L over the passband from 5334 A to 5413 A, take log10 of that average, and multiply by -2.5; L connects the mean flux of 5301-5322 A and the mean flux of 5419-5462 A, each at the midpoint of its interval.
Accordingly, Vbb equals -0.12 mag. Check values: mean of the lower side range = 2.3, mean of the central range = 2.93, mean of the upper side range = 2.99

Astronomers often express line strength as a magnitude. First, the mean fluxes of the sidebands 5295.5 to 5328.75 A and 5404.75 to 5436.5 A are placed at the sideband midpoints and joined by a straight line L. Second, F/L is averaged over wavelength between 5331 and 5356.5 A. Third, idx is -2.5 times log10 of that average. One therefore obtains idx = -0.23 mag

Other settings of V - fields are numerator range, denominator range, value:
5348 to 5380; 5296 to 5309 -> 2.07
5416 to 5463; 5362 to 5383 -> 1.03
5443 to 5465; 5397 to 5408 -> 1.14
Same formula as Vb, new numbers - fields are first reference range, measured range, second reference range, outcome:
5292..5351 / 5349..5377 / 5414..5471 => -5.0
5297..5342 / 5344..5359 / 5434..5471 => -3.2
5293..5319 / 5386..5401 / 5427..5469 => -1.9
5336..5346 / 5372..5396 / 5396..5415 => -0.8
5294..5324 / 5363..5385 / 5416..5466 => -4.3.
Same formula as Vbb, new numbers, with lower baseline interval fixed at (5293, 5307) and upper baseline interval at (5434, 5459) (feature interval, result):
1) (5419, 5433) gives -0.026 mag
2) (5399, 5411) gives -0.113 mag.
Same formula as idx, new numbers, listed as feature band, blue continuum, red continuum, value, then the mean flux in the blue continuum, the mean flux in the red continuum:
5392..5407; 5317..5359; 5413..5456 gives 0.072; 2.9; 2.95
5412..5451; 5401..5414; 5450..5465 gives 0.026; 2.84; 3.14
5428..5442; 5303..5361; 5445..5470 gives 0.030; 2.76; 3.05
